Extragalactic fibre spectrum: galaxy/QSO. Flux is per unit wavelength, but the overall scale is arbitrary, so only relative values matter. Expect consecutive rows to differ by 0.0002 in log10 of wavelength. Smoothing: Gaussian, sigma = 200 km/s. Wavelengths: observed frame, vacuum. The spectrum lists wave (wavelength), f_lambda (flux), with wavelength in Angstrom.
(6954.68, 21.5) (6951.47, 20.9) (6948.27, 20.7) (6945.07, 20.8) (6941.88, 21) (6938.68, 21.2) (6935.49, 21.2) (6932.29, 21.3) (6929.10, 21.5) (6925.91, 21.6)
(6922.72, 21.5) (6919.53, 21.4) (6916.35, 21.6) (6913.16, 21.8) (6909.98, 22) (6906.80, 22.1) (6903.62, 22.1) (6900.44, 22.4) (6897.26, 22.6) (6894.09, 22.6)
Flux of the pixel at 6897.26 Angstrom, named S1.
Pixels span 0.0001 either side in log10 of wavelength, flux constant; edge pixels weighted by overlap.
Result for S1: 22.6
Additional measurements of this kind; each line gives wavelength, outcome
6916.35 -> 21.6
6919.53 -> 21.4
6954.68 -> 21.5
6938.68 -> 21.2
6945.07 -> 20.8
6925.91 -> 21.6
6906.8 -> 22.1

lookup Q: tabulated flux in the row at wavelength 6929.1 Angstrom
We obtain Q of 21.5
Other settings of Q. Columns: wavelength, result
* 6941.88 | 21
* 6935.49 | 21.2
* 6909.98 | 22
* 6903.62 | 22.1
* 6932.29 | 21.3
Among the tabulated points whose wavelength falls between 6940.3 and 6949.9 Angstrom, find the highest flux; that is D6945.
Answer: 21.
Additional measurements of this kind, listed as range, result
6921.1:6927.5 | 21.6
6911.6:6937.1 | 21.8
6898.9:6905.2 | 22.4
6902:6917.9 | 22.1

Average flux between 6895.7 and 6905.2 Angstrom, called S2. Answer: 22.4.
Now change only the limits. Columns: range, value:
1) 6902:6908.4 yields 22.1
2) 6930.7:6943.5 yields 21.2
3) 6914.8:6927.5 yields 21.5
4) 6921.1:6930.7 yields 21.5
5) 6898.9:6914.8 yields 22.1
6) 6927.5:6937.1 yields 21.3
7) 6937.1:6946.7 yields 21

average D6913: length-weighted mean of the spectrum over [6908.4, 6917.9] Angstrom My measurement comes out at 21.8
